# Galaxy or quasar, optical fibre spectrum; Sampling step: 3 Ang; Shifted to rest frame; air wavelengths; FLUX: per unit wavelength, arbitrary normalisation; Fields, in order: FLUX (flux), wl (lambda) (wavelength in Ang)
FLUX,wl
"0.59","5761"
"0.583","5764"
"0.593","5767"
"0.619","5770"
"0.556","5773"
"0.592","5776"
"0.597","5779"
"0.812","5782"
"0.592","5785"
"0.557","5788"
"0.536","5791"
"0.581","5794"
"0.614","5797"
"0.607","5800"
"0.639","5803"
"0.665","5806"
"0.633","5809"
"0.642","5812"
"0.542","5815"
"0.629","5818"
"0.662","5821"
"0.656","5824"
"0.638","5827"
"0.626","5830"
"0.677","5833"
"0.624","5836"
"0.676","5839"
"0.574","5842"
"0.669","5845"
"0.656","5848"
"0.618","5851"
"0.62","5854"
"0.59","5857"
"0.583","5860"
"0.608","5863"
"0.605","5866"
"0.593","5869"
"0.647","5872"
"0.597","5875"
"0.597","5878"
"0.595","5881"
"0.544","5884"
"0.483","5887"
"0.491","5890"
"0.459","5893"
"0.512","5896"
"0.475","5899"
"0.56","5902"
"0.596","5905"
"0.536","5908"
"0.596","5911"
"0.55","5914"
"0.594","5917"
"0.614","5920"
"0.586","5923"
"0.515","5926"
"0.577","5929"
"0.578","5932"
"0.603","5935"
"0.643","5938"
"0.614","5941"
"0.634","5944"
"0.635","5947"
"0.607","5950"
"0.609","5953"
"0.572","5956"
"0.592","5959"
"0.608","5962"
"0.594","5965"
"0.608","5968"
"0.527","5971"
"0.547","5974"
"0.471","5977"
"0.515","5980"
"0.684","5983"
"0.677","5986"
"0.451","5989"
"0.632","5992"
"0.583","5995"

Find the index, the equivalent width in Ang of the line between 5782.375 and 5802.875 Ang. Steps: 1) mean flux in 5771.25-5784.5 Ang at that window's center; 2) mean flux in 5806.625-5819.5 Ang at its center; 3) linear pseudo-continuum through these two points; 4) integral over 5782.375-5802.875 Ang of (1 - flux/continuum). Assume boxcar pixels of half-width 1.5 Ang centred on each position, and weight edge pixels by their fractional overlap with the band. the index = 0.95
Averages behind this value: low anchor 0.635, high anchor 0.615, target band 0.598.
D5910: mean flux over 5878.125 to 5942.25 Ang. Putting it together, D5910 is 0.559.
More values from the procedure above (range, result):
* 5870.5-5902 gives 0.541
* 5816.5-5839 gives 0.647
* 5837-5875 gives 0.619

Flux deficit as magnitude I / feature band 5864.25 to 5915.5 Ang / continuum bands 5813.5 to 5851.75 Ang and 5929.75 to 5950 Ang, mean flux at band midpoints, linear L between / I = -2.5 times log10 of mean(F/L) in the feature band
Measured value 0.128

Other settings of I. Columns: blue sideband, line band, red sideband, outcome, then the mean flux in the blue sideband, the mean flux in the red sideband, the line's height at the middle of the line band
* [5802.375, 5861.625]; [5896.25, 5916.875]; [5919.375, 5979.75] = 0.09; 0.631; 0.585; 0.602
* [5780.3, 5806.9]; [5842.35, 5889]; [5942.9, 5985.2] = 0.02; 0.621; 0.587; 0.607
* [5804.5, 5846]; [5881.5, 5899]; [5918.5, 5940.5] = 0.21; 0.636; 0.589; 0.607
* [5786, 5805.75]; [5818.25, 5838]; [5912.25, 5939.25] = -0.10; 0.594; 0.584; 0.591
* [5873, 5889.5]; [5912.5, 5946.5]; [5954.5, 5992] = -0.05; 0.561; 0.573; 0.567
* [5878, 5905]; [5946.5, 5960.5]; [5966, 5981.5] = -0.13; 0.524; 0.536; 0.533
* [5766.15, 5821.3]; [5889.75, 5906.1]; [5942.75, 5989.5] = 0.16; 0.613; 0.586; 0.597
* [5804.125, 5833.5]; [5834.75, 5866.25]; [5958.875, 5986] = 0.00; 0.636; 0.577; 0.623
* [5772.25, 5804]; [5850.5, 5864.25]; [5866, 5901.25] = -0.07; 0.608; 0.548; 0.564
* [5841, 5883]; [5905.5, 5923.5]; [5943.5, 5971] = 0.05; 0.61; 0.601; 0.605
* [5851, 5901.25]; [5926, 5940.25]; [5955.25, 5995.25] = -0.04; 0.564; 0.576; 0.571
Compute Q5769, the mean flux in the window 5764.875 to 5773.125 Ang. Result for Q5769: 0.594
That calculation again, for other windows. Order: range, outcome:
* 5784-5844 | 0.619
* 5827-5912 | 0.587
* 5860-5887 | 0.591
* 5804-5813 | 0.647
